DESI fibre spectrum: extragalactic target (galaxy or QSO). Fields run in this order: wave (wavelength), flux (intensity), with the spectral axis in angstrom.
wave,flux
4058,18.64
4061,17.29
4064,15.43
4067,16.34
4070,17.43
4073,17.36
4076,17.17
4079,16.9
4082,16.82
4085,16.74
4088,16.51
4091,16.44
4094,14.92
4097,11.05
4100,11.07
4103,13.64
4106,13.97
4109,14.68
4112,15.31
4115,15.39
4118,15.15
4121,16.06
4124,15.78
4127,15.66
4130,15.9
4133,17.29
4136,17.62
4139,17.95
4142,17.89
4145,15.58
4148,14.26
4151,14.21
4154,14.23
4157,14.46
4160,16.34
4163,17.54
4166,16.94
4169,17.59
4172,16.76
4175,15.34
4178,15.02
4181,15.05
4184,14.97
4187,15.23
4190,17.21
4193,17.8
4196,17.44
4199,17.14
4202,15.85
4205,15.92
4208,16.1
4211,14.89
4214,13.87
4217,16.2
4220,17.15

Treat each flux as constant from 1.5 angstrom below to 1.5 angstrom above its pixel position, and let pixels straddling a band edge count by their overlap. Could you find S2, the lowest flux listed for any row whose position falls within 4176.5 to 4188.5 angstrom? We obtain 14.97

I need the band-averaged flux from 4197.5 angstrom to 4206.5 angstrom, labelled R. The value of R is 16.3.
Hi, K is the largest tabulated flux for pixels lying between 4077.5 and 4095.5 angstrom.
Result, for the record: 16.9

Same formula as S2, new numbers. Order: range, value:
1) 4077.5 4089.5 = 16.51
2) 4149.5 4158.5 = 14.21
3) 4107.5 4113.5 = 14.68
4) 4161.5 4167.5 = 16.94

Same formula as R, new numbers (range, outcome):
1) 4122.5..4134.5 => 16.2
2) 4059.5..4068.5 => 16.4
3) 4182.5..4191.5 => 15.8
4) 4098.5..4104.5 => 12.4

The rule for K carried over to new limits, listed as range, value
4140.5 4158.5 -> 17.89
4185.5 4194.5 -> 17.8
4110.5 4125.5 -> 16.06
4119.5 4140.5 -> 17.95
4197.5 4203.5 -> 17.14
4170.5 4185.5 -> 16.76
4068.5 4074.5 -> 17.43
